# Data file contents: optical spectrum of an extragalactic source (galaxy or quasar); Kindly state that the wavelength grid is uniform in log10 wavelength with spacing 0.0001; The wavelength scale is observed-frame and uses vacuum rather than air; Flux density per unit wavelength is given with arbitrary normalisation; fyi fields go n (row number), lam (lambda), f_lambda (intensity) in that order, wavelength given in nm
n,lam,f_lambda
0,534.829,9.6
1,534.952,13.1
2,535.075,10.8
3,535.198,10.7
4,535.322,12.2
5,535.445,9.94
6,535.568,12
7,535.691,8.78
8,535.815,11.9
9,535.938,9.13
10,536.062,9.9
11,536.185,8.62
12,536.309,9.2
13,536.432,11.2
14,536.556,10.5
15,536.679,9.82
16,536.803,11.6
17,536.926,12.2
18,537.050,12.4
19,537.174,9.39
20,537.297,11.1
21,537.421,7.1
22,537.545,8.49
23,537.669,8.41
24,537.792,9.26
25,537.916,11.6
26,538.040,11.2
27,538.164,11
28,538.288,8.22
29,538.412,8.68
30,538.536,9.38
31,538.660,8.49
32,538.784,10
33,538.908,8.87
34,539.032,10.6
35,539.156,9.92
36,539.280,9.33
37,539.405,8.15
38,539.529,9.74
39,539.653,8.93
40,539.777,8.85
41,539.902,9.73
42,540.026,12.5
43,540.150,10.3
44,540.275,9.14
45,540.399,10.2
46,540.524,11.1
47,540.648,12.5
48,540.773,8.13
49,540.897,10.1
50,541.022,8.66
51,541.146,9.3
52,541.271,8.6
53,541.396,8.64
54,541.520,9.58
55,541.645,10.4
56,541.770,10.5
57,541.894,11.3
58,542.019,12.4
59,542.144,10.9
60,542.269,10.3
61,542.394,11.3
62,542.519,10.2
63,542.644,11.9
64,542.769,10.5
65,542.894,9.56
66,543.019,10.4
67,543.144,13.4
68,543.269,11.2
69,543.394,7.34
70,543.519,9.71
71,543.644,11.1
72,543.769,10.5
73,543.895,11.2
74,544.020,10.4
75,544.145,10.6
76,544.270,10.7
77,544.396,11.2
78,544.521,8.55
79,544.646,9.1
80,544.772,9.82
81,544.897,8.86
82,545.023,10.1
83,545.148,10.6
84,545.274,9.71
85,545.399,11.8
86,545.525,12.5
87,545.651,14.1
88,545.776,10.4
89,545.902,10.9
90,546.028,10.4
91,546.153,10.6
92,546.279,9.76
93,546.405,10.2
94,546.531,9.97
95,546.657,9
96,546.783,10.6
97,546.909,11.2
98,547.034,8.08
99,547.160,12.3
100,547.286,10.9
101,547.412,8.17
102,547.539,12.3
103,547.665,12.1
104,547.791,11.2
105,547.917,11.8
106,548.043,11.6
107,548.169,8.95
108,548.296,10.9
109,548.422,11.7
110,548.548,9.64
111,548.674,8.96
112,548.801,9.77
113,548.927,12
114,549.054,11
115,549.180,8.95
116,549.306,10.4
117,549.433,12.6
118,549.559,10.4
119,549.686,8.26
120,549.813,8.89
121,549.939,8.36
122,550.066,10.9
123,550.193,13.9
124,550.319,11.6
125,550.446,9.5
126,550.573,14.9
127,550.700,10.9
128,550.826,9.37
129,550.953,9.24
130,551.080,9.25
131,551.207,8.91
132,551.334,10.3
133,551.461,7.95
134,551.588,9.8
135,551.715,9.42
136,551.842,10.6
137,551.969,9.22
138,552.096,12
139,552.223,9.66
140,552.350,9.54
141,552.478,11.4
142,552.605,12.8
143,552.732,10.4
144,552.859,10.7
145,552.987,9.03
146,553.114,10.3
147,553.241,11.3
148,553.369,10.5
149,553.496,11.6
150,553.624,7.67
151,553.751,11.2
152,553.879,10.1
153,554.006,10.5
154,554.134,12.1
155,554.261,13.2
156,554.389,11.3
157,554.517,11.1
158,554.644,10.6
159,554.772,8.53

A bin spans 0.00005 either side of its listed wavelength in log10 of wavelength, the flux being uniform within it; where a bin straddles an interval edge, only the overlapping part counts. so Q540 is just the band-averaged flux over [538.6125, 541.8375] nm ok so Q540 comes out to 9.71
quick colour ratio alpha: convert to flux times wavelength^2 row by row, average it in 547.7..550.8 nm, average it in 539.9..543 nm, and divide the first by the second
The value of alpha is 1.1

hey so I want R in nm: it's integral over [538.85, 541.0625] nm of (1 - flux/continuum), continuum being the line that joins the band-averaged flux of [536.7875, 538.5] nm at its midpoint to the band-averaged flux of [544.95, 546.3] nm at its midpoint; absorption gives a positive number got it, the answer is 0.098 nm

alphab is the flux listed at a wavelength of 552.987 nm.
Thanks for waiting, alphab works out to 9.03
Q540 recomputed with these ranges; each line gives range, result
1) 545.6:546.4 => 10.9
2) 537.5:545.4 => 10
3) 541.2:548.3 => 10.5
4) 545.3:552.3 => 10.5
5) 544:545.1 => 9.92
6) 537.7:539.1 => 9.73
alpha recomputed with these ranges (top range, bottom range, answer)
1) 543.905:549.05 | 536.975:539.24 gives 1.12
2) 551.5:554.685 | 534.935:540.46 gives 1.12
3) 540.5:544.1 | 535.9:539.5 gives 1.08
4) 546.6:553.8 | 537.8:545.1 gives 1.07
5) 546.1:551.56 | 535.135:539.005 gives 1.08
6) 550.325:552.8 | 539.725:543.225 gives 1.03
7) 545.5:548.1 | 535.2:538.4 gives 1.10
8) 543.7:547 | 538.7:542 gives 1.08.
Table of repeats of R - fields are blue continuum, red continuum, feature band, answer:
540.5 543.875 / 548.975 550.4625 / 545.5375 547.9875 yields -0.09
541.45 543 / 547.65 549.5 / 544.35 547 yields 0.08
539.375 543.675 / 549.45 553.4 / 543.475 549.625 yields -0.18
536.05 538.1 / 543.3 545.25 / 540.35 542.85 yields -0.07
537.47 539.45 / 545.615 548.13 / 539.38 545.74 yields -0.16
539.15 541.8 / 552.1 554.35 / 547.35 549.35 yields -0.05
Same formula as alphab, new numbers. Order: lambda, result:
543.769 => 10.5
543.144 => 13.4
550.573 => 14.9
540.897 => 10.1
